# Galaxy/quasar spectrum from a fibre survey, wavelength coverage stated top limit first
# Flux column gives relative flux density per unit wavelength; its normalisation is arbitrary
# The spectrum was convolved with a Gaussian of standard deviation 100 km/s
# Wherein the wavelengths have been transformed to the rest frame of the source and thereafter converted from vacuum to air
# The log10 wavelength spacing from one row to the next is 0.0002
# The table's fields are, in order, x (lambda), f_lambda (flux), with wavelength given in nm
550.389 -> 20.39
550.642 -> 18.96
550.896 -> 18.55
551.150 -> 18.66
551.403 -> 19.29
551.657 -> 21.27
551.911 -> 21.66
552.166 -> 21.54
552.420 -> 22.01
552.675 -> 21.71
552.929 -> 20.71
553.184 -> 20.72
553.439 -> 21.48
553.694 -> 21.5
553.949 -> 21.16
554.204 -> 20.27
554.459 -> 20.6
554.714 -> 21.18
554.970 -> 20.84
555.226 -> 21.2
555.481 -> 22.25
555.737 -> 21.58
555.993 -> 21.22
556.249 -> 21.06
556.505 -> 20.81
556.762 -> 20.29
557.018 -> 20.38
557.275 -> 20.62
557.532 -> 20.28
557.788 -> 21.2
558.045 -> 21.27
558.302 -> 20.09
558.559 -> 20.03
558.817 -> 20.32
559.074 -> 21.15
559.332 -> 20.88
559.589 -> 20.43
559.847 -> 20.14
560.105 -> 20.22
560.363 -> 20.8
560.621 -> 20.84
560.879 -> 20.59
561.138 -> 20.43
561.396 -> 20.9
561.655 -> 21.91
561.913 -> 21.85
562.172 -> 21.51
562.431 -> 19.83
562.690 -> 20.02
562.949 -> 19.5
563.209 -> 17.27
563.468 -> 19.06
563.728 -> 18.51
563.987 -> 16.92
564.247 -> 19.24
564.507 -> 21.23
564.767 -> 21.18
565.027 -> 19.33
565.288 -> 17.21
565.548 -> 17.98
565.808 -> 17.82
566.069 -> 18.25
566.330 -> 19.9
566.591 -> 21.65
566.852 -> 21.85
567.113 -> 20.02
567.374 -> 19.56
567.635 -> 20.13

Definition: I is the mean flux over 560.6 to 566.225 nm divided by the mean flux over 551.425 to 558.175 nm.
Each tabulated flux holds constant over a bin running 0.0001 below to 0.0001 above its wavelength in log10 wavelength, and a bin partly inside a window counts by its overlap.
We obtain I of 0.93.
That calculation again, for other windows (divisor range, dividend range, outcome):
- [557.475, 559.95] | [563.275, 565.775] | 0.92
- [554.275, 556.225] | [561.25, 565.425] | 0.93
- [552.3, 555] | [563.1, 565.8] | 0.89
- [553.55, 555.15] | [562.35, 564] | 0.90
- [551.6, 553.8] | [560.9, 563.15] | 0.96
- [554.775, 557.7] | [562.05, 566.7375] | 0.92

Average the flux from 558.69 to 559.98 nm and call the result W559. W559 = 20.6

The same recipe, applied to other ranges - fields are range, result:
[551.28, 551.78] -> 20.3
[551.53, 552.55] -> 21.6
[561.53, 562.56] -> 21.3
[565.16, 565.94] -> 17.7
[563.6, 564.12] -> 17.7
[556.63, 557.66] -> 20.4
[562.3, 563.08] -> 19.8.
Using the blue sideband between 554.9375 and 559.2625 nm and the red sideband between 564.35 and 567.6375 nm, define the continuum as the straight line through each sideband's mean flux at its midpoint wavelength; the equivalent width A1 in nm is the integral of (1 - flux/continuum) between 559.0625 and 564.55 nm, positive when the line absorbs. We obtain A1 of 0.04 nm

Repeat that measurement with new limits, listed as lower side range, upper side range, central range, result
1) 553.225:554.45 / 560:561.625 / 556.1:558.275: 0.02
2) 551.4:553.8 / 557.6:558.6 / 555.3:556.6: -0.03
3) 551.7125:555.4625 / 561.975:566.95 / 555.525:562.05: -0.14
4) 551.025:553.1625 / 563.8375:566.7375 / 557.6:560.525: -0.09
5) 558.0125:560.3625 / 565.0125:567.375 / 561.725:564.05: 0.04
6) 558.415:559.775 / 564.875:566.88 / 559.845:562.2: -0.09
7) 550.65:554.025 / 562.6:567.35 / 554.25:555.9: -0.07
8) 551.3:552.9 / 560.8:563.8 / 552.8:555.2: 0.01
